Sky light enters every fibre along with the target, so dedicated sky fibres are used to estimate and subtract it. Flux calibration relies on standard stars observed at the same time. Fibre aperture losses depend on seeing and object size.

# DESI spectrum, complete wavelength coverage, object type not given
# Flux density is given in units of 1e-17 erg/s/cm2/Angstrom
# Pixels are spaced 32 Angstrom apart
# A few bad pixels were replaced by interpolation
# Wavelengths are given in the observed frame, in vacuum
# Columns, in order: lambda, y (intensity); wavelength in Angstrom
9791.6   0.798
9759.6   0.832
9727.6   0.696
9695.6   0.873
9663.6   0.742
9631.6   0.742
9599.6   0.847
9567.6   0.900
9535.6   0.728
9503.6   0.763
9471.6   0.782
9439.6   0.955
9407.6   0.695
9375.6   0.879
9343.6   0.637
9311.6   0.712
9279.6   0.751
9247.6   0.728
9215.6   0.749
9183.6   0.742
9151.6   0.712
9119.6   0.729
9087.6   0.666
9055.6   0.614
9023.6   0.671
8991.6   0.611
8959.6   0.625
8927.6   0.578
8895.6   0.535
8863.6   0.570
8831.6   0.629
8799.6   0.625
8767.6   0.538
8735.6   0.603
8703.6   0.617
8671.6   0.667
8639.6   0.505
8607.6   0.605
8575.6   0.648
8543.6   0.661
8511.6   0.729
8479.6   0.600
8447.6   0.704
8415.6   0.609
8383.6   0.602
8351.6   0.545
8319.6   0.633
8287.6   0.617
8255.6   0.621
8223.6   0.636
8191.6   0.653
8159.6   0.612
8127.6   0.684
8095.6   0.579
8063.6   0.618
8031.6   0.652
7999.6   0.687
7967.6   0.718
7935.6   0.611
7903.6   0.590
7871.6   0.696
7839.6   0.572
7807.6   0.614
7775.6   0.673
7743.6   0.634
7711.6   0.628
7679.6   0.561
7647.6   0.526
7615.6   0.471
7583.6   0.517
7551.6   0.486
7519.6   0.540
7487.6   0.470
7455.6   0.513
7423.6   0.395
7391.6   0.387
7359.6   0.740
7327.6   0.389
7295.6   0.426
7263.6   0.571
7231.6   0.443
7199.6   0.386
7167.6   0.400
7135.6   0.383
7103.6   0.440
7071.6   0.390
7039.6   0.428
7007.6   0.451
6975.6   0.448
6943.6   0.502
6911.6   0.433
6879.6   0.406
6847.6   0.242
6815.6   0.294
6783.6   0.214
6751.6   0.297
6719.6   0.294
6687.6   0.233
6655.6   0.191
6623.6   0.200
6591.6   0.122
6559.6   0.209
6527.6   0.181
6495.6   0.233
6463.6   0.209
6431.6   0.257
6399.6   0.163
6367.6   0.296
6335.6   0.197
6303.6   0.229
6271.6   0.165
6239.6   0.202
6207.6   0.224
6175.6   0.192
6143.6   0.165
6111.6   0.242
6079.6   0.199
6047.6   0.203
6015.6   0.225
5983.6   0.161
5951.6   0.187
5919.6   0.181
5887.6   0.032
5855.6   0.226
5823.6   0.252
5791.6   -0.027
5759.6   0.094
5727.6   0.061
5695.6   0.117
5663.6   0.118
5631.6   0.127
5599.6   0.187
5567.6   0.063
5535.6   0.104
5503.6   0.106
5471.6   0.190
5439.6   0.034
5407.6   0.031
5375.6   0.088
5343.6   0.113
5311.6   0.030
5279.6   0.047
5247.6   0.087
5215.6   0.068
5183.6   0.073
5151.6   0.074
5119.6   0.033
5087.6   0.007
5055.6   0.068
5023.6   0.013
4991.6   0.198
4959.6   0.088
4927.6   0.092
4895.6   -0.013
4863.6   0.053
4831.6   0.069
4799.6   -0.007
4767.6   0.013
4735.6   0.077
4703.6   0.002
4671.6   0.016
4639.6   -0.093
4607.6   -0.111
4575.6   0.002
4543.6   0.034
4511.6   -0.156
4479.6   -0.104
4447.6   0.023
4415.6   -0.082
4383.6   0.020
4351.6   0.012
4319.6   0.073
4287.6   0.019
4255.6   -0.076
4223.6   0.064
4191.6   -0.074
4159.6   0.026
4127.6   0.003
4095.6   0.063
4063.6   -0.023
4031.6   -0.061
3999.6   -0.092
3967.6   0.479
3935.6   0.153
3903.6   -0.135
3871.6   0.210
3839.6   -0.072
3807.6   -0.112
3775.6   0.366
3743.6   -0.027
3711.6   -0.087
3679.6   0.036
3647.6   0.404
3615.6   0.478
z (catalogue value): 0.72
